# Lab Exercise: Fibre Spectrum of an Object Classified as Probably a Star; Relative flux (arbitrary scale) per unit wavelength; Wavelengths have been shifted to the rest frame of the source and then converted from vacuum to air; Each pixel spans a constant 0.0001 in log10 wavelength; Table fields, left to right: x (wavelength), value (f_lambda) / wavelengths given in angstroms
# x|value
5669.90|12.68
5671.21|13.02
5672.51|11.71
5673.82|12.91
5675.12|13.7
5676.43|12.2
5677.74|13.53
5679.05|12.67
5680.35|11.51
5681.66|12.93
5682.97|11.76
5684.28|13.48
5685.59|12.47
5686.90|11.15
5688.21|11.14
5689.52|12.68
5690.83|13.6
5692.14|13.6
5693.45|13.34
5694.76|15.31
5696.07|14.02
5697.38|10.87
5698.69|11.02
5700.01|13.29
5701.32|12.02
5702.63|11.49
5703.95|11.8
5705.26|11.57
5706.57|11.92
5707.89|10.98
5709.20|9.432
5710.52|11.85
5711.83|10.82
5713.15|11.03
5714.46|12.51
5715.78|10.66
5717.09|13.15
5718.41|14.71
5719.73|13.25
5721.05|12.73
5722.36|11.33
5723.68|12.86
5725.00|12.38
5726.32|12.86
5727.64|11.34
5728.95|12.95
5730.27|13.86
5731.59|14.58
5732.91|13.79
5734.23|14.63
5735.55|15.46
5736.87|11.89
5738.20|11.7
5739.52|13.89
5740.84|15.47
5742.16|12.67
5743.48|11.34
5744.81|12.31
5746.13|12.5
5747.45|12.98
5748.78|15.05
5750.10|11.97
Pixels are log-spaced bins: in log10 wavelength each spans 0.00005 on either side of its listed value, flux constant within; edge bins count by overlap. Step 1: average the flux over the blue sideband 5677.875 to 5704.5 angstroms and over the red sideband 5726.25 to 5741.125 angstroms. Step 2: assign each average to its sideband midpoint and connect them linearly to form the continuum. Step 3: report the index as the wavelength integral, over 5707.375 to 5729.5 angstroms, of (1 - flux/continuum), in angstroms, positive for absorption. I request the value 1.9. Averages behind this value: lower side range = 12.5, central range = 12.1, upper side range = 13.5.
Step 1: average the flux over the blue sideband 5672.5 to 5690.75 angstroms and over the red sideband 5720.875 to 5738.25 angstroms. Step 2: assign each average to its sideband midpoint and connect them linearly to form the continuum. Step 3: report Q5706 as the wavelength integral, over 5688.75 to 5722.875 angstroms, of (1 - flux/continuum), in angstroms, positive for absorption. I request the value 1.4 angstroms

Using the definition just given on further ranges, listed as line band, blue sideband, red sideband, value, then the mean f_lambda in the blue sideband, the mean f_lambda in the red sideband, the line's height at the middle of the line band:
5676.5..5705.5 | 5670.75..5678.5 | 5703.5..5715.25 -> -1.0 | 12.8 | 11.3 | 12.1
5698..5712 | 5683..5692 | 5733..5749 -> 1.3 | 12.4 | 13.3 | 12.7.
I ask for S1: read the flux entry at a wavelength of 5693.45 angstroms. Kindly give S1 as 13.34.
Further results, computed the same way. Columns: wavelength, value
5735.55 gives 15.46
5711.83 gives 10.82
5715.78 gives 10.66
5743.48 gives 11.34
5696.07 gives 14.02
